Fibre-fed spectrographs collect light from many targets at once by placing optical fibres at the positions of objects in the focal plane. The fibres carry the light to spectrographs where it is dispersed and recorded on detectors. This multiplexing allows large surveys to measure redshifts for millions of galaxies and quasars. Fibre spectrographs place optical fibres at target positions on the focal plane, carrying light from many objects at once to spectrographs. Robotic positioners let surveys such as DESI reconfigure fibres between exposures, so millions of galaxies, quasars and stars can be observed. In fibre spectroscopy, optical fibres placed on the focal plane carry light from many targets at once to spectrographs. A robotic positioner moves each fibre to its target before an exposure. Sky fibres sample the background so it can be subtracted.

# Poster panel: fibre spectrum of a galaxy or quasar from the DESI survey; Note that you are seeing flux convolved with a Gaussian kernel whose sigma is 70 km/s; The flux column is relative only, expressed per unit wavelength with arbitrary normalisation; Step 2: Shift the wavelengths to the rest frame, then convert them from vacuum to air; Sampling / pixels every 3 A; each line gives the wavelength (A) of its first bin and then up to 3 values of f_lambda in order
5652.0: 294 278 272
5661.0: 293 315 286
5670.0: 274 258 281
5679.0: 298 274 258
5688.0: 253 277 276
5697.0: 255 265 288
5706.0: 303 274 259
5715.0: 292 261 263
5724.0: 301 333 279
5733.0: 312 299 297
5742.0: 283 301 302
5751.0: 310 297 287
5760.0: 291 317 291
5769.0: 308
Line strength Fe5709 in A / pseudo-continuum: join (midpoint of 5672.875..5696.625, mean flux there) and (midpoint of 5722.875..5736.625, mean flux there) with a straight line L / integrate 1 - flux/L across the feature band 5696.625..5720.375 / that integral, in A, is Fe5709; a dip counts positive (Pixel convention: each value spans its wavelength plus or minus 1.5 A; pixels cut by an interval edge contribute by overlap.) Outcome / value 1.17 A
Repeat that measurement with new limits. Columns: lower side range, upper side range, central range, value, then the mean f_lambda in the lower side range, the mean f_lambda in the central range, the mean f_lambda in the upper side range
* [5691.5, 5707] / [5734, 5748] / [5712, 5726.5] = 0.27 A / 277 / 281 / 296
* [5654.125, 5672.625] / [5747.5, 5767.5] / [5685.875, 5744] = 2.04 A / 285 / 283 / 299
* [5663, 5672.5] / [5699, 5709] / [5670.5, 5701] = 1.71 A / 287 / 270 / 285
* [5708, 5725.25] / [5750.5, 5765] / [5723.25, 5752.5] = -1.47 A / 275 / 302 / 299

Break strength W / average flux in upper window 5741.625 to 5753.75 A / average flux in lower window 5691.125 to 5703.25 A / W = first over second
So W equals 1.1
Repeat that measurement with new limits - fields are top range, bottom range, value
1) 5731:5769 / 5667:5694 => 1.10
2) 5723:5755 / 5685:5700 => 1.14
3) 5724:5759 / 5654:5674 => 1.06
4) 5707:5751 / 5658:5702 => 1.05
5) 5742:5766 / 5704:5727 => 1.06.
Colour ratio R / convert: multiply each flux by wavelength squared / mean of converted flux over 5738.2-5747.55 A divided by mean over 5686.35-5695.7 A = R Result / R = 1.1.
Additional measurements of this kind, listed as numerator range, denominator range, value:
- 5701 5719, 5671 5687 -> 1.03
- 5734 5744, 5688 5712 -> 1.09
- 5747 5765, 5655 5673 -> 1.09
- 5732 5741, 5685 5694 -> 1.15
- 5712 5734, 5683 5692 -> 1.11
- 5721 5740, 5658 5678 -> 1.08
